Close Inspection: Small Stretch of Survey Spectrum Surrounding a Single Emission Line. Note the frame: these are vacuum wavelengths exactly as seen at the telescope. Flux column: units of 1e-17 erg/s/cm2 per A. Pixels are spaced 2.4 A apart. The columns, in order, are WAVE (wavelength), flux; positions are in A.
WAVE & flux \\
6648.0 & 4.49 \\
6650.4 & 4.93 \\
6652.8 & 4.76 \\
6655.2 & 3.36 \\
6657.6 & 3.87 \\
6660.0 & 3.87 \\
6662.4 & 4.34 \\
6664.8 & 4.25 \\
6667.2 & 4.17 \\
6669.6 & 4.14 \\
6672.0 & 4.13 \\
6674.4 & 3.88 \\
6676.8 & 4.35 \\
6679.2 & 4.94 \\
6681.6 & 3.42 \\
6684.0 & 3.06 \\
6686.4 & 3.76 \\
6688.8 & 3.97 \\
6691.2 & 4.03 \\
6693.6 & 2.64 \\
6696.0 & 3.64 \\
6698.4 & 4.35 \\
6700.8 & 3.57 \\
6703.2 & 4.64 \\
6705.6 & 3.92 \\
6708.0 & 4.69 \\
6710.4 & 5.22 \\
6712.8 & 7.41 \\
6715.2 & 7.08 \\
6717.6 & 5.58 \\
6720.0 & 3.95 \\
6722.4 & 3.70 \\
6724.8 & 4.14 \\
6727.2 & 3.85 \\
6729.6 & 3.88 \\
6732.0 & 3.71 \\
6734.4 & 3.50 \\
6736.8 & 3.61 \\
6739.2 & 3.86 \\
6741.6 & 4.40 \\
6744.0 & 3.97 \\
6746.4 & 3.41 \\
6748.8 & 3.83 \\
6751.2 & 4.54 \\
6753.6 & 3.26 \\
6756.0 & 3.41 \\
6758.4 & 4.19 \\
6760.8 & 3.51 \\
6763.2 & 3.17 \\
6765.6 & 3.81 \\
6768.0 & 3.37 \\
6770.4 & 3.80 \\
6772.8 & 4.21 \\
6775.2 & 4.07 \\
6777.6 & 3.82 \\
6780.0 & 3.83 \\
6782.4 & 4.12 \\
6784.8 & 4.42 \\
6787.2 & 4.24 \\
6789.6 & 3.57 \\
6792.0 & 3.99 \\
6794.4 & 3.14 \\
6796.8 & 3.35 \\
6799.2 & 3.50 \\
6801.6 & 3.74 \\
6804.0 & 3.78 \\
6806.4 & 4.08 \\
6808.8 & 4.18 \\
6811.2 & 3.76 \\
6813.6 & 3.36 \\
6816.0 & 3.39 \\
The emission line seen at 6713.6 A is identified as [O III]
